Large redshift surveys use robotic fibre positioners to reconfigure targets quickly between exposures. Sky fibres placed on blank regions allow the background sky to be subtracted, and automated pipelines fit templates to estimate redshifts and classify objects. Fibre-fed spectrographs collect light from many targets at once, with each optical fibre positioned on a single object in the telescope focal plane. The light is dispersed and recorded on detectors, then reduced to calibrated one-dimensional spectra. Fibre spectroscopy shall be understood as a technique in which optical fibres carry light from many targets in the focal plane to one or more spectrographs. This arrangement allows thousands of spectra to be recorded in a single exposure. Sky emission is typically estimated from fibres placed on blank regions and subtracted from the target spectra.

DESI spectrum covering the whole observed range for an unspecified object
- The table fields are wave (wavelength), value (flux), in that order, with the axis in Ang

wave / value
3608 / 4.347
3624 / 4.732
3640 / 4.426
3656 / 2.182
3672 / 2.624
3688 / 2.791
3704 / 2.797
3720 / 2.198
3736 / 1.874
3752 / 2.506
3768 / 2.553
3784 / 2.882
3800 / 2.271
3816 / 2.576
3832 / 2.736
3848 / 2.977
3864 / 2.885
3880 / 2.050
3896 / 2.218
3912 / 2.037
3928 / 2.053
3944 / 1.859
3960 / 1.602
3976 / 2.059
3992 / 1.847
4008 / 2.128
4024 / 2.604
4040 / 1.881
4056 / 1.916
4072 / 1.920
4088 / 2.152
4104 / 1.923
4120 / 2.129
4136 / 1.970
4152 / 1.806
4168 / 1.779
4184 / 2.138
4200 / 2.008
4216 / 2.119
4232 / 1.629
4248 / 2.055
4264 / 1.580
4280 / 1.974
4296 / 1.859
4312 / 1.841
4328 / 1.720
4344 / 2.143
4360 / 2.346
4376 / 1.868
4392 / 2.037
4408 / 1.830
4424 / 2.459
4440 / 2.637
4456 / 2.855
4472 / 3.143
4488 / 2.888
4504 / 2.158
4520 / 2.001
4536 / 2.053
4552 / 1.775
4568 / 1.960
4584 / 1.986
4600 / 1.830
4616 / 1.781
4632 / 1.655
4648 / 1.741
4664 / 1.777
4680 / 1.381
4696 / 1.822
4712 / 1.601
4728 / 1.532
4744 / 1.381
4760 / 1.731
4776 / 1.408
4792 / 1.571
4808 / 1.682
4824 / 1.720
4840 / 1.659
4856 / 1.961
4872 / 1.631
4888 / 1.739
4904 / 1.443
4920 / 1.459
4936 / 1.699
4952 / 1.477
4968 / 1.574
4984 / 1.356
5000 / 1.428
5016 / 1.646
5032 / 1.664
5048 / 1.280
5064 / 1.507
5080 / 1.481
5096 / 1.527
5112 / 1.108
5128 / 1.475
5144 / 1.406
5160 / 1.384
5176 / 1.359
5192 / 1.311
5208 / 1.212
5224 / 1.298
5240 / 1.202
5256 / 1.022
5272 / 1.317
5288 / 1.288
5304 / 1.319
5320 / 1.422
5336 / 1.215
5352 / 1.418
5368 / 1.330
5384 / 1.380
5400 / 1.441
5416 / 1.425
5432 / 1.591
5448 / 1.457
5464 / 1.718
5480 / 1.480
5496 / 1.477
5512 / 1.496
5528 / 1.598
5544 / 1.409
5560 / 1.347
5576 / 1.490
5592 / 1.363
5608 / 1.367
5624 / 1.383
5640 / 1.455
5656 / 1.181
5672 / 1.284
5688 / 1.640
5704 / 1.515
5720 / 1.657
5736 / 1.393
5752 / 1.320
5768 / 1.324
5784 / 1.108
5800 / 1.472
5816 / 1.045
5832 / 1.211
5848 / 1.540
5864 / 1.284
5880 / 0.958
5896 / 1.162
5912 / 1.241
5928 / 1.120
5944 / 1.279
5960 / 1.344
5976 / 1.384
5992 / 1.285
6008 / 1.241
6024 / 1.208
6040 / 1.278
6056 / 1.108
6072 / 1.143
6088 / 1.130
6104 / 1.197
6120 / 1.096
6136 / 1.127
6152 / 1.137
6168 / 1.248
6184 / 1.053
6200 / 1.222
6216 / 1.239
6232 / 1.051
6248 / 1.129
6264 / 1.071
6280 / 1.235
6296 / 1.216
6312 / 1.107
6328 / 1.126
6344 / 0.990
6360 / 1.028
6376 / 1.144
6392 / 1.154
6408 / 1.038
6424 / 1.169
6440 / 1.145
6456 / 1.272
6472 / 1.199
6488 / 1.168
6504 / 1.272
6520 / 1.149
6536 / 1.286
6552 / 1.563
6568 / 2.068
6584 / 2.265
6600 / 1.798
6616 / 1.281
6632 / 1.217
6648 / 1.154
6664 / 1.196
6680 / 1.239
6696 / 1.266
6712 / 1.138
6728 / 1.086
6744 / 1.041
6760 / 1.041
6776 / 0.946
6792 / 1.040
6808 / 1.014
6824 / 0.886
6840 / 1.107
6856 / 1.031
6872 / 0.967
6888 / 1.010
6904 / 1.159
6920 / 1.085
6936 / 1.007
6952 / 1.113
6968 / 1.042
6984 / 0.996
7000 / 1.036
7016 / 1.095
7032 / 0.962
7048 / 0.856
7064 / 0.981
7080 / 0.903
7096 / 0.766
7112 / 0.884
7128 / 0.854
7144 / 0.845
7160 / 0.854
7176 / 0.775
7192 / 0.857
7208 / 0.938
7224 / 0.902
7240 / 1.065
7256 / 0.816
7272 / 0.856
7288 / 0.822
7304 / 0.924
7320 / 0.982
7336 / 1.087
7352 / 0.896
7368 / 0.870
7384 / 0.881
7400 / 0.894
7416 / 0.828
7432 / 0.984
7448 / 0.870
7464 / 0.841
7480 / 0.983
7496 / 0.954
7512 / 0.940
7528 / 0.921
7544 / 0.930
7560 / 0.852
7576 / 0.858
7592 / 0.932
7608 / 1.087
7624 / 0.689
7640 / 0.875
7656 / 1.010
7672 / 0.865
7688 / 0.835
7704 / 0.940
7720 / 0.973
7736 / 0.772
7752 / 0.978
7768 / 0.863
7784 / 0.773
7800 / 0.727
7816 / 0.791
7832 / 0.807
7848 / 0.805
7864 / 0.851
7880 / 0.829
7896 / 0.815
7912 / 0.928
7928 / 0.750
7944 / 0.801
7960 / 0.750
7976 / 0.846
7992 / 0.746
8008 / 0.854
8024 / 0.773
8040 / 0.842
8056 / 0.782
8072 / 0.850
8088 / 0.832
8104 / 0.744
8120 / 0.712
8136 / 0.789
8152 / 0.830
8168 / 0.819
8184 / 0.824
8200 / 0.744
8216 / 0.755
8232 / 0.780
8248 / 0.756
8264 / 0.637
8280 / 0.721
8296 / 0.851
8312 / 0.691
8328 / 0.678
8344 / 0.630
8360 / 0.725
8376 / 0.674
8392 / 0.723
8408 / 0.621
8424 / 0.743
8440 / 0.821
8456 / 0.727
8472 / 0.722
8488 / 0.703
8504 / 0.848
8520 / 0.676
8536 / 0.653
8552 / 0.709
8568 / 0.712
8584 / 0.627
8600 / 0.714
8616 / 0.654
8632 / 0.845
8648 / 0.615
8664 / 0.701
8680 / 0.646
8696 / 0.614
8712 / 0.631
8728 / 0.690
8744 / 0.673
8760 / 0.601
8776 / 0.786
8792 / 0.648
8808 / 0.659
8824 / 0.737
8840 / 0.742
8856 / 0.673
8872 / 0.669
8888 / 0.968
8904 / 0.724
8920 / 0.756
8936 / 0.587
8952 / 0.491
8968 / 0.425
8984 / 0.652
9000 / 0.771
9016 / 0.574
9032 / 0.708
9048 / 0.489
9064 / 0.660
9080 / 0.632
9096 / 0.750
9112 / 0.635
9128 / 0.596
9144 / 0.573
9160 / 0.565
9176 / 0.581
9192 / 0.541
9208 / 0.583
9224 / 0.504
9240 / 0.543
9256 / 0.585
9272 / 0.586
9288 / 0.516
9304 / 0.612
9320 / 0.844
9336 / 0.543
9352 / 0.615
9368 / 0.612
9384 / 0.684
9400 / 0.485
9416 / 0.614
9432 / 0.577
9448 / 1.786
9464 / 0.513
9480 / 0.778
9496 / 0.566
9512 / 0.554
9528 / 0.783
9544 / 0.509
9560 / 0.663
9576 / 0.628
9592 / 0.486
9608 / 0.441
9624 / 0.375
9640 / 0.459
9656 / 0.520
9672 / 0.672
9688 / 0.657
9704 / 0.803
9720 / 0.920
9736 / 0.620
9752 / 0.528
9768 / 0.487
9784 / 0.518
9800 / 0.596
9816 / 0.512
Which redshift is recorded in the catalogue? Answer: 1.350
